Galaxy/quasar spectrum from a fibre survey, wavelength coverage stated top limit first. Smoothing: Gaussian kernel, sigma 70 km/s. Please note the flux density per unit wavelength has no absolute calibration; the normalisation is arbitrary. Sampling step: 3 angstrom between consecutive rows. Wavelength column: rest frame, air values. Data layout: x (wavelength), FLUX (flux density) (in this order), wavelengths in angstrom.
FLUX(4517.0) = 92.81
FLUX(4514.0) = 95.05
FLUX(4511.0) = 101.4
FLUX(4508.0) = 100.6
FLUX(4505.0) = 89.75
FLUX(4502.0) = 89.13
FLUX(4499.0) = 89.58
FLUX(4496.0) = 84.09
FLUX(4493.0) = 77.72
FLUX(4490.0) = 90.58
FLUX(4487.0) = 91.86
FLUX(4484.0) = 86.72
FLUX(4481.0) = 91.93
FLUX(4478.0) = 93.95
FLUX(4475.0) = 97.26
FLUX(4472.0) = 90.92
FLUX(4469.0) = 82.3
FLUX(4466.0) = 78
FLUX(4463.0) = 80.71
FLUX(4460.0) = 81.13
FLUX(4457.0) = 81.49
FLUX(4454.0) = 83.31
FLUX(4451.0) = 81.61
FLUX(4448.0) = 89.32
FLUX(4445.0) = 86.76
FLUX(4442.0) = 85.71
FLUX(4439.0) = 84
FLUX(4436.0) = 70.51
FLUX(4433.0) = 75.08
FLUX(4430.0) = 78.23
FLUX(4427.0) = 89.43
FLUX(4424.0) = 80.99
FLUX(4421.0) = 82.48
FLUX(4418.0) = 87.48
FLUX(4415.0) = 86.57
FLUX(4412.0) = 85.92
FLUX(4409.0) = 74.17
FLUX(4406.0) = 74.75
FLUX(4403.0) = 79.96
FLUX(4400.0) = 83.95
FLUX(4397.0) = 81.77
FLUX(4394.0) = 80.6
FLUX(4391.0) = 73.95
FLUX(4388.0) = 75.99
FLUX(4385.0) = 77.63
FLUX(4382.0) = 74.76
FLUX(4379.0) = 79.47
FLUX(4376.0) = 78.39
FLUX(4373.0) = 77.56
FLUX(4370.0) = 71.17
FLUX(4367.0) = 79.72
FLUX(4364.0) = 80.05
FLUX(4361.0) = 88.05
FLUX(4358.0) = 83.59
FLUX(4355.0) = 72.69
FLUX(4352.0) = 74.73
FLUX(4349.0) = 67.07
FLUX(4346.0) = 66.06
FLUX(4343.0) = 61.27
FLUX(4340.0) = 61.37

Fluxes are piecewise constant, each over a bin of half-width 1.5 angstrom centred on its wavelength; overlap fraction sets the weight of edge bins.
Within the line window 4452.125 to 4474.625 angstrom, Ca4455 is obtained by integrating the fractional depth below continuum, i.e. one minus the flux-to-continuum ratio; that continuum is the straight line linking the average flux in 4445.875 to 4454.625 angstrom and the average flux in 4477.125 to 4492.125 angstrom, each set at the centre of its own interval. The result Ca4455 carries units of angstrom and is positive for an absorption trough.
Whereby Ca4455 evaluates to 1.0 angstrom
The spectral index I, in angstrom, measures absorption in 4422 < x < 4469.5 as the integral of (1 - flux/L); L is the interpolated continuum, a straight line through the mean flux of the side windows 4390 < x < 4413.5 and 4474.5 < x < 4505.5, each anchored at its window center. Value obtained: 1.4 angstrom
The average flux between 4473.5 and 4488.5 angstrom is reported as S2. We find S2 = 92.3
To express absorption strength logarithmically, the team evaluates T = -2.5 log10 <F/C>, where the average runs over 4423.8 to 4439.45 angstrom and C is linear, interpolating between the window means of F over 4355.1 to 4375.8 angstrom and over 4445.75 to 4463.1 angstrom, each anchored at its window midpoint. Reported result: 0.04 mag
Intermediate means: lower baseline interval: 79.4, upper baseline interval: 83.3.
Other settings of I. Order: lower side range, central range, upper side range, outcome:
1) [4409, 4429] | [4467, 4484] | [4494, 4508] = -0.5 angstrom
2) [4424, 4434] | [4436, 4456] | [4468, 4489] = 0.1 angstrom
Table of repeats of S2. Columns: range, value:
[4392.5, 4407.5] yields 80.2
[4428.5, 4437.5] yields 74.6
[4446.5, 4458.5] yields 83.9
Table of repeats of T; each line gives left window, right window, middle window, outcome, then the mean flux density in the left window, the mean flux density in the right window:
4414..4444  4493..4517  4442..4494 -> 0.010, 82.1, 91.9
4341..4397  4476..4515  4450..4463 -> 0.058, 75.7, 91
